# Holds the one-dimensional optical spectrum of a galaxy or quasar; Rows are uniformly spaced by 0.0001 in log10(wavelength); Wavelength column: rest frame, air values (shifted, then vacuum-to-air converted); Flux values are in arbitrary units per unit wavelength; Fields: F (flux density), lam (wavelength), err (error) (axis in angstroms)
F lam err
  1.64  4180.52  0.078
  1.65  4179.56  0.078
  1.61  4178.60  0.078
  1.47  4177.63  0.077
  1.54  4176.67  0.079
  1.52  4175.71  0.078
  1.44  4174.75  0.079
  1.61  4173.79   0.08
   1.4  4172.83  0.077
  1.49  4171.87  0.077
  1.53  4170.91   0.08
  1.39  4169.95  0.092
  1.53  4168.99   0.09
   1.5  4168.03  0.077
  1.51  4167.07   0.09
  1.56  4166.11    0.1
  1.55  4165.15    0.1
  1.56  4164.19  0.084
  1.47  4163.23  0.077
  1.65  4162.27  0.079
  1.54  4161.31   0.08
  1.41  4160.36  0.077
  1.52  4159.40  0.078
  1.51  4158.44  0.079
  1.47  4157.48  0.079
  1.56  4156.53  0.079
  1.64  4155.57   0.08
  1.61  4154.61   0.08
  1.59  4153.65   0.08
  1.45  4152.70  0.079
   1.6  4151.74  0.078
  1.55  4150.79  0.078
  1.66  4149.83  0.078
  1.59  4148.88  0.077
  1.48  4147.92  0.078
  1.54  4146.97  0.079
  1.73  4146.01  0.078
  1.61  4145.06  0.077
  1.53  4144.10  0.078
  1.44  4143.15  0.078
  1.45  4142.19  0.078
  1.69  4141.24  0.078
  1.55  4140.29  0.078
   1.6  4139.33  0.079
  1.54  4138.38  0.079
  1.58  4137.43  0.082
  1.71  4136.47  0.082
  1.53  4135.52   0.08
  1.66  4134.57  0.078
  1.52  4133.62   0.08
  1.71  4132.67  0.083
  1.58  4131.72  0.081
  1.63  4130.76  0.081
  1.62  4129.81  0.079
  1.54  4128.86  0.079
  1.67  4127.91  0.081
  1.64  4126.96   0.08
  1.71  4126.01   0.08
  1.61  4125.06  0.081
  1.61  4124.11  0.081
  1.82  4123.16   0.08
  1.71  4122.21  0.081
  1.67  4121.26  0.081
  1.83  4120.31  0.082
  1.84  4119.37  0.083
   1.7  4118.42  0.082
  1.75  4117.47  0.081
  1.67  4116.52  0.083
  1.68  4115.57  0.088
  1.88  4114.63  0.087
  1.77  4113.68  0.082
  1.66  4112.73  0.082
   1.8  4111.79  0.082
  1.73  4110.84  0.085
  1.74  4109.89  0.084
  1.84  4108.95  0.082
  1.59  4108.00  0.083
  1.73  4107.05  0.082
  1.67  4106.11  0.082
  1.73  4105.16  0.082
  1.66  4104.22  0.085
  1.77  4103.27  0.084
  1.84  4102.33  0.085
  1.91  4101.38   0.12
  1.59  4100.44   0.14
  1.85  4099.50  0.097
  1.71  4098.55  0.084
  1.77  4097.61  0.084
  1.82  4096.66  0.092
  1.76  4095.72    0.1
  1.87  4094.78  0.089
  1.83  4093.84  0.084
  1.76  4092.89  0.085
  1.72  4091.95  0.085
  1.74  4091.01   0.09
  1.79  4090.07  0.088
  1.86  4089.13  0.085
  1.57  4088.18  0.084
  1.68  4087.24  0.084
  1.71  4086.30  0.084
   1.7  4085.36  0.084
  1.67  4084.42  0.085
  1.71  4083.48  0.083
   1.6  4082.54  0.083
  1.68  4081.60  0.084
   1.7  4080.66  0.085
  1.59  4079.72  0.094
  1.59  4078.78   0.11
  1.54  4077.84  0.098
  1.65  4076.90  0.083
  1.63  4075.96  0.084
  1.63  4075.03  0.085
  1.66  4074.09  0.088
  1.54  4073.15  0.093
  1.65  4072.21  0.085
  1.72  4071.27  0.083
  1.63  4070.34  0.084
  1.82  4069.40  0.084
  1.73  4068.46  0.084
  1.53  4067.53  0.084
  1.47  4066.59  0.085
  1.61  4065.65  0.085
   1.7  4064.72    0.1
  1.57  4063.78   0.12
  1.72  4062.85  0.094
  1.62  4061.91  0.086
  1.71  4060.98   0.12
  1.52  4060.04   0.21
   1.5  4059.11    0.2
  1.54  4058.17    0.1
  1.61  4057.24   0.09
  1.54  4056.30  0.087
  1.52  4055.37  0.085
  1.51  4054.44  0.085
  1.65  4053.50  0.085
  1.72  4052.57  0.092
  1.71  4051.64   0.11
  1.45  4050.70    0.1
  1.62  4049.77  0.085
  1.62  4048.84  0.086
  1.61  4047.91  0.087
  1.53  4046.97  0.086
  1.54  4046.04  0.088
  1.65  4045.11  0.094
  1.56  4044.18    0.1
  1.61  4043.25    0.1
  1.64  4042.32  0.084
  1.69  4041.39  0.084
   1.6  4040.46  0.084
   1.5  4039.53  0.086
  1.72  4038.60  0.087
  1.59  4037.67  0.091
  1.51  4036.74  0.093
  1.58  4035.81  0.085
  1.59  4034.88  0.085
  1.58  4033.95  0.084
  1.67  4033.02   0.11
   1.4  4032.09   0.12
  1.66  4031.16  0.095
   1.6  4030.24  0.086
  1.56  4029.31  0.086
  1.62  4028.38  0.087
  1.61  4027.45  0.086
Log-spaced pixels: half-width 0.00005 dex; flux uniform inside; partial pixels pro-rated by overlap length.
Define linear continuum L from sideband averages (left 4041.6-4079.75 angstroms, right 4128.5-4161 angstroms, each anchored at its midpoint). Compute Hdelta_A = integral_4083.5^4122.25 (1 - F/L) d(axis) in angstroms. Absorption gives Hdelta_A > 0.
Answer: -3.8 angstroms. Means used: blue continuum 1.61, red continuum 1.57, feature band 1.75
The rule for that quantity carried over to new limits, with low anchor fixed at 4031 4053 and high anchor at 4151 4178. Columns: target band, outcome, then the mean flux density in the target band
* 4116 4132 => -1.4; 1.68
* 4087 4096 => -1.1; 1.76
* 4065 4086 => -0.8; 1.64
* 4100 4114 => -1.6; 1.74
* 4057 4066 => -0.1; 1.61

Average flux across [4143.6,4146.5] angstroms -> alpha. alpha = 1.62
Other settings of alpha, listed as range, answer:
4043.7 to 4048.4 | 1.58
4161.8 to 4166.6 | 1.56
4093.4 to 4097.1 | 1.82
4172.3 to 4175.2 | 1.49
